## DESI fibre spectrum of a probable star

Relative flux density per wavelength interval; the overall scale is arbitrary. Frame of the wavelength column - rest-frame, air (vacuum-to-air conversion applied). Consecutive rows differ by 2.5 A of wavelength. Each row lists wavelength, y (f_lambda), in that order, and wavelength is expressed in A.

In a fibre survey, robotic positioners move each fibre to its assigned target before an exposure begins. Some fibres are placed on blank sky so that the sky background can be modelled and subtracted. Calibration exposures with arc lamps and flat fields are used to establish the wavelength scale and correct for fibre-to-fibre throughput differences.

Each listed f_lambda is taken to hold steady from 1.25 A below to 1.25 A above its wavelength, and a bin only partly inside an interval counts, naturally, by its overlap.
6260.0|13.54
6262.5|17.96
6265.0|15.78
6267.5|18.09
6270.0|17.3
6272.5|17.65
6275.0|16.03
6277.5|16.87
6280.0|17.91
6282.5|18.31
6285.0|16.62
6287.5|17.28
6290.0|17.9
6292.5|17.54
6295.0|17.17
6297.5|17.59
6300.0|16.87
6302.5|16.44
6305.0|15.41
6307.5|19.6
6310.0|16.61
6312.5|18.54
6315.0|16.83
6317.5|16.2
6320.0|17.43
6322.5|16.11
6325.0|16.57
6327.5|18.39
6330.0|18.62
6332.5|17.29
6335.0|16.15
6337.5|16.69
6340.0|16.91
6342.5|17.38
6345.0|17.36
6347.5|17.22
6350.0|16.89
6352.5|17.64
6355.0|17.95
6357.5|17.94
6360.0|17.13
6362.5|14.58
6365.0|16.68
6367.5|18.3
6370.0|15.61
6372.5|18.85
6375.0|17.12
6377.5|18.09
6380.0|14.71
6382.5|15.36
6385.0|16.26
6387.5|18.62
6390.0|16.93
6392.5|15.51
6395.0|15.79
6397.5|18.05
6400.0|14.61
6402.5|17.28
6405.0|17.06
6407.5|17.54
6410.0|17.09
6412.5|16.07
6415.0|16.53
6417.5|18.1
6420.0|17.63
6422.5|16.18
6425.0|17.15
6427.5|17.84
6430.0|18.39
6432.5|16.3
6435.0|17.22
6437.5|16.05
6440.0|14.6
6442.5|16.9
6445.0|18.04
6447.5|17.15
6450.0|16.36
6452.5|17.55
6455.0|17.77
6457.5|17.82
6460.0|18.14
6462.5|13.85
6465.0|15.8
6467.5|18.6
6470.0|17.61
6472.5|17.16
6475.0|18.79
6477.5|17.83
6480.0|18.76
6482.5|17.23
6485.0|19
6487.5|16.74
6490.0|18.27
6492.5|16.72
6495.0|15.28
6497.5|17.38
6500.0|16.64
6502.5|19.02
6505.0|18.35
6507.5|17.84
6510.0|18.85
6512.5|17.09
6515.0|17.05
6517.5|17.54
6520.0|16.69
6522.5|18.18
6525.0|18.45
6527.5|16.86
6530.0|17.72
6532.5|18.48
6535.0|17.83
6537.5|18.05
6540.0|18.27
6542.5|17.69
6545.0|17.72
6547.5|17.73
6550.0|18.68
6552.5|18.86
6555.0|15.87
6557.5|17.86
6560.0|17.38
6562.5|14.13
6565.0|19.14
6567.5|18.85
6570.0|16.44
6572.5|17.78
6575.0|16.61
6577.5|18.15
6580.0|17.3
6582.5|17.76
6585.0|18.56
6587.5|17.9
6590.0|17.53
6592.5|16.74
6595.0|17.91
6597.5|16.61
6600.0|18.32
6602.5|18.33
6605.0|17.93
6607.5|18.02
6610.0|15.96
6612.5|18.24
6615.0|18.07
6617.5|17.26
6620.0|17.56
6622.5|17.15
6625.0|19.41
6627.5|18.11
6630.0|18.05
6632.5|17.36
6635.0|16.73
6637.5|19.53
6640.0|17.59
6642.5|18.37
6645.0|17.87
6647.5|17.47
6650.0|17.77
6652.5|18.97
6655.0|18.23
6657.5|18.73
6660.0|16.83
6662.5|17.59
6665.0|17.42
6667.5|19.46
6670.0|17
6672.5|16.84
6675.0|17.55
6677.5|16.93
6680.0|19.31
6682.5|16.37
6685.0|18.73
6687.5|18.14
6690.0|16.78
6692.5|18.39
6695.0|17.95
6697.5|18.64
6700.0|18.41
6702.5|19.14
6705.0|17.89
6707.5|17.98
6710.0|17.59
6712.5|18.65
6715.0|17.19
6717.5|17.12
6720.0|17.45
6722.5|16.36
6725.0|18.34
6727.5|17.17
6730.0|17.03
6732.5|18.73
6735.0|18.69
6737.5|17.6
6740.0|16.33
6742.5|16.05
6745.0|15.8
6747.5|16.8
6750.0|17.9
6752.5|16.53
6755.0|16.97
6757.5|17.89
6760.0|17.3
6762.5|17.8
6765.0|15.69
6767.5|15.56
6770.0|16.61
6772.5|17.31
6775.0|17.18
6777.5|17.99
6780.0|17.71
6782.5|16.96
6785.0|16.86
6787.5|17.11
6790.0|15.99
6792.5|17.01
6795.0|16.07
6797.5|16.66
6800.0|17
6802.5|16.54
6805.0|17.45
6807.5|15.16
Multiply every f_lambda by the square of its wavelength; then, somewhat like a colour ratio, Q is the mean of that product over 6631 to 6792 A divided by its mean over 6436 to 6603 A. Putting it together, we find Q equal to 1.1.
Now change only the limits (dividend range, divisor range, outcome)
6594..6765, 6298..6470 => 1.14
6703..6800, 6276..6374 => 1.14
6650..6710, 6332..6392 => 1.17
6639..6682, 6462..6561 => 1.06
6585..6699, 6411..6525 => 1.09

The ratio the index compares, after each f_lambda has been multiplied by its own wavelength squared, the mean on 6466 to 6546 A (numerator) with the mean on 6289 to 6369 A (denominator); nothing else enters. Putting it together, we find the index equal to 1.1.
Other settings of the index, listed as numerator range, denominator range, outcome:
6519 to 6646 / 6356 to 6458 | 1.11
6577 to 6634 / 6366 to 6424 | 1.12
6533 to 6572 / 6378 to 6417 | 1.12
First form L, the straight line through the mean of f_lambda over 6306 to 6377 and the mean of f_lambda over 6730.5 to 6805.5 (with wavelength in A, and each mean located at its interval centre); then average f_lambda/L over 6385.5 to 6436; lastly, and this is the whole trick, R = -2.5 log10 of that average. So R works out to 0.01 mag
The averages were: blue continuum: 17.2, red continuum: 17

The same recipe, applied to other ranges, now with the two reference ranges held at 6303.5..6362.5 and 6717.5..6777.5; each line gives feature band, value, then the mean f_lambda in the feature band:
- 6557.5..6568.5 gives -0.016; 17.4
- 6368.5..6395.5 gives 0.034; 16.7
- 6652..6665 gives -0.051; 18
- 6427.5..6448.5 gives 0.018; 16.9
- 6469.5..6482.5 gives -0.050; 18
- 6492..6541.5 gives -0.029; 17.6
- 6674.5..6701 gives -0.050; 17.9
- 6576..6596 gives -0.036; 17.7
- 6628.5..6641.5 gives -0.046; 17.9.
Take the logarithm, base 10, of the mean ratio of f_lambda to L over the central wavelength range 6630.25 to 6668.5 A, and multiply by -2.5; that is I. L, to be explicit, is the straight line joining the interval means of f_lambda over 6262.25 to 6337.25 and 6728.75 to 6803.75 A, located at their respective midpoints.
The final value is -0.058 mag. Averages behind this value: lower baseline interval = 17.2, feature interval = 18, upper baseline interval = 17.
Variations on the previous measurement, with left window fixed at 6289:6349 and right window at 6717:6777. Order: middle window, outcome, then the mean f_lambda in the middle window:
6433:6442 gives 0.07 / 16.1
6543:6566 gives -0.02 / 17.5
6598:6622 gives -0.03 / 17.7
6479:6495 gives -0.03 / 17.6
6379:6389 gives 0.06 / 16.3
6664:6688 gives -0.04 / 17.8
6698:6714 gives -0.07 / 18.3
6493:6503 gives 0.02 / 16.9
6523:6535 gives -0.05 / 17.9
